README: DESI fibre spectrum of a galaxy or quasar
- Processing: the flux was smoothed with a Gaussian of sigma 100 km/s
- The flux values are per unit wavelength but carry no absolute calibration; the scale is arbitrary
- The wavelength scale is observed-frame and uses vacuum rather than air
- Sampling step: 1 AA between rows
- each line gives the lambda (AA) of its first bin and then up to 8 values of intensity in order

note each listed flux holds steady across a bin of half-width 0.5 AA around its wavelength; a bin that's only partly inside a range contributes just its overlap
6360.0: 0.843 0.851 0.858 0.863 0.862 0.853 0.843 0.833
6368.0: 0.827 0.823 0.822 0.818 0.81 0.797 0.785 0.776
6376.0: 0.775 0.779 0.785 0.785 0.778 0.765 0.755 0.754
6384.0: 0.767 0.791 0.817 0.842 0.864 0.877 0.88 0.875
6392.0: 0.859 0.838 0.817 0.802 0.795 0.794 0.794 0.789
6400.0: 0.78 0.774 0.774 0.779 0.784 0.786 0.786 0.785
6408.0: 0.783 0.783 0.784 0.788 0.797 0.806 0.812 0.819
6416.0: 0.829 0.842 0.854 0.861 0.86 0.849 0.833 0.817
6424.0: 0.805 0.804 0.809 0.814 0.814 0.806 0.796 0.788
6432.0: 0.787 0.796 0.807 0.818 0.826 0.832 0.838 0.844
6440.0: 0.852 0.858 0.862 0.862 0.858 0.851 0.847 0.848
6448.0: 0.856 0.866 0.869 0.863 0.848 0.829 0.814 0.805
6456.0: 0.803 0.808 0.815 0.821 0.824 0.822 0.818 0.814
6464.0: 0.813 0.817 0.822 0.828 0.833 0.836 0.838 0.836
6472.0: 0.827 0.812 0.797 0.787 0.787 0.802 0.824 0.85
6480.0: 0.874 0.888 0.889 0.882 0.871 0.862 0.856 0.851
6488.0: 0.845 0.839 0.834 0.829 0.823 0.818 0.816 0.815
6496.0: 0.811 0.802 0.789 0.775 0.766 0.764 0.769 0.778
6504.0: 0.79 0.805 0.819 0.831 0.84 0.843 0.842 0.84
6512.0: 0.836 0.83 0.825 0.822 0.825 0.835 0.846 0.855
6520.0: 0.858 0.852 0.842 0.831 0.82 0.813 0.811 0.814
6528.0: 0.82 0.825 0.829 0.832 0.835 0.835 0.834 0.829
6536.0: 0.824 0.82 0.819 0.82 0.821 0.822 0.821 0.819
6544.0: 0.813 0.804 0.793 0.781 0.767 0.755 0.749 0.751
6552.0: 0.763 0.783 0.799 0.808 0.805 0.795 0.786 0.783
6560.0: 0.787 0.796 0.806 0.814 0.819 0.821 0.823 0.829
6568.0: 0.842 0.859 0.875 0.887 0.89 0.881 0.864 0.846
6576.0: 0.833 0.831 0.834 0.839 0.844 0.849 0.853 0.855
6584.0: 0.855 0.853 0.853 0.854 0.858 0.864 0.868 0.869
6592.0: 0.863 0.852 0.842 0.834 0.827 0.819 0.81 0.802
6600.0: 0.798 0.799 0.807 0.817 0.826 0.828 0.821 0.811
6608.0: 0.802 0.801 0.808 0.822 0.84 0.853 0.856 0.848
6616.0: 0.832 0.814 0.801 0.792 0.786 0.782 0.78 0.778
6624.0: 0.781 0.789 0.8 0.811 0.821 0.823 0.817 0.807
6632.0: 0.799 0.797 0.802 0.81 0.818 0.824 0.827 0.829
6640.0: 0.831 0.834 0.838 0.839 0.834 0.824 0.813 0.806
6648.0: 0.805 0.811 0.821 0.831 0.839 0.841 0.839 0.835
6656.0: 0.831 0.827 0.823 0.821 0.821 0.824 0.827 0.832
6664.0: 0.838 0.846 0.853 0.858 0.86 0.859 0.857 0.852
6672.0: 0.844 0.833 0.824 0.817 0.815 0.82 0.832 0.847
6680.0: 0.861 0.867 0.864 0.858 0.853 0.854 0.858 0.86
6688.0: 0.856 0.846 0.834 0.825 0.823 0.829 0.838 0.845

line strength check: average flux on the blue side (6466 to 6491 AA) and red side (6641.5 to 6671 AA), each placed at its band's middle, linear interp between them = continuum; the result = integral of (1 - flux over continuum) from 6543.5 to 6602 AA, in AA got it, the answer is 0.8 AA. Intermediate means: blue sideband 0.839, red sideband 0.833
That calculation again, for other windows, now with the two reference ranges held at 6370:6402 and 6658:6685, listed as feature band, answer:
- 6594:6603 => 0.2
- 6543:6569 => 0.9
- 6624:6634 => 0.4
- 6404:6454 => -0.9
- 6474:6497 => -0.6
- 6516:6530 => -0.2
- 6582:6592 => -0.3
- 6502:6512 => 0.0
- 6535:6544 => 0.0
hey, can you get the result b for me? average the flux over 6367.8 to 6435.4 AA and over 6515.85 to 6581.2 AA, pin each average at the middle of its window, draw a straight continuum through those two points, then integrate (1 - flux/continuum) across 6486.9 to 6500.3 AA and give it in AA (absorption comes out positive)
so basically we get 0.01 AA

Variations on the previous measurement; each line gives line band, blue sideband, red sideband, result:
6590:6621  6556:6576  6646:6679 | 0.3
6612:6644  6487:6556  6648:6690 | 0.7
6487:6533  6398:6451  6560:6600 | 0.6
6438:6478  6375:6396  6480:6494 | 0.4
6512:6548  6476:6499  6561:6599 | 0.7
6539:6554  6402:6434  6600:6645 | 0.4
